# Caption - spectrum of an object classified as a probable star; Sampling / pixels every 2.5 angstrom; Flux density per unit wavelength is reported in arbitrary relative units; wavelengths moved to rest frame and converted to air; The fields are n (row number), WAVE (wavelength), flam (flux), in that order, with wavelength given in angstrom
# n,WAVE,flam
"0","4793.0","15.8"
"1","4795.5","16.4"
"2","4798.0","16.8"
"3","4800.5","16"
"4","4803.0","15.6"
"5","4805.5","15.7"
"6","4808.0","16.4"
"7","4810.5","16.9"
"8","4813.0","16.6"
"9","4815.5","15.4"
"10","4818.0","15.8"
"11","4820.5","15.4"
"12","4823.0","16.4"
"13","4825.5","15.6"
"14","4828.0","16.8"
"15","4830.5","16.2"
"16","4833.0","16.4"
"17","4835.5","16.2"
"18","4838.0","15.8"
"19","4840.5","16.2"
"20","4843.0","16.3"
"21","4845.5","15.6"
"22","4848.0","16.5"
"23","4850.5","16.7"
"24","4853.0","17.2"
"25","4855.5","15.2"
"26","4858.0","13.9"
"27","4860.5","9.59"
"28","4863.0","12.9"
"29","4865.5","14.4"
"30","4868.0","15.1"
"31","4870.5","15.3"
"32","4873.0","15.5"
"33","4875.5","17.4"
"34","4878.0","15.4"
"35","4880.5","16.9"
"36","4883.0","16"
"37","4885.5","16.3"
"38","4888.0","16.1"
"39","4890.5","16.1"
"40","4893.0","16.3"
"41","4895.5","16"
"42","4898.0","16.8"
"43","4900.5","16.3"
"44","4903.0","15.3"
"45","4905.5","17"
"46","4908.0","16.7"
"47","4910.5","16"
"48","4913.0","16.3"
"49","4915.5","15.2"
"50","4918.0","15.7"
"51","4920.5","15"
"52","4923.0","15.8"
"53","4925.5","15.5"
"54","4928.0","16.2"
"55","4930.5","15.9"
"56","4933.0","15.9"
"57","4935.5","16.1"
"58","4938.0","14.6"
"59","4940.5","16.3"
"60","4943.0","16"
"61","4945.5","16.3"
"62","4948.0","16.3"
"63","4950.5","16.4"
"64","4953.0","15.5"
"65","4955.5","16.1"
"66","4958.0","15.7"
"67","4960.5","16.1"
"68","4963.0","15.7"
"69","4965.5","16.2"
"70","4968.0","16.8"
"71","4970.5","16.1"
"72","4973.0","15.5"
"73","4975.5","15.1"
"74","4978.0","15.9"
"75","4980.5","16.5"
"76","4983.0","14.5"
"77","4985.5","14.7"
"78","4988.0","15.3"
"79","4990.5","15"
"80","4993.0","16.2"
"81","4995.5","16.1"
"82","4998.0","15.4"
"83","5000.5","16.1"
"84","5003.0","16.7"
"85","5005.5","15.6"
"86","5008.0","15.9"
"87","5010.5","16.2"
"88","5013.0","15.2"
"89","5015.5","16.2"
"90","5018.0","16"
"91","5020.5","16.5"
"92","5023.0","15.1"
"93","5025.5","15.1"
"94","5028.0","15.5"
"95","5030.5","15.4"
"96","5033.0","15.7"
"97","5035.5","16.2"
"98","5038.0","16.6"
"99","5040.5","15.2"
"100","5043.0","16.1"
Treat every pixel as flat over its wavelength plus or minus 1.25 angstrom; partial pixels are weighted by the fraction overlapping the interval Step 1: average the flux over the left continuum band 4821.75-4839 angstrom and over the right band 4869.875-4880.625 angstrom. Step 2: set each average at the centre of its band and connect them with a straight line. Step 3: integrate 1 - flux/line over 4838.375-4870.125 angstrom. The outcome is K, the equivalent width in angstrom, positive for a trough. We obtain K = 2.2 angstrom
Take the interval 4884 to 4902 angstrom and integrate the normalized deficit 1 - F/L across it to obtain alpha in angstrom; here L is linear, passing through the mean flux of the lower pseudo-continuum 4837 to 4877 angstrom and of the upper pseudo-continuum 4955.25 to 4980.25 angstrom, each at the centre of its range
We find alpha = -0.9 angstrom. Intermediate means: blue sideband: 15.2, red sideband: 15.9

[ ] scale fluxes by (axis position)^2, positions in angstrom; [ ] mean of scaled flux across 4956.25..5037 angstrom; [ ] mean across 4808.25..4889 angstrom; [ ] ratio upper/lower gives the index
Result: 1.1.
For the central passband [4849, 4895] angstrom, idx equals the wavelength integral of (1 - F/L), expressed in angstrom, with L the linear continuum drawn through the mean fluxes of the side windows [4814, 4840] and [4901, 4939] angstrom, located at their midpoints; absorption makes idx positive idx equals 1.61 angstrom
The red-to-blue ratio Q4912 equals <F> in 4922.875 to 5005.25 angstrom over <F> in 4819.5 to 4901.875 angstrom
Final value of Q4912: 1.0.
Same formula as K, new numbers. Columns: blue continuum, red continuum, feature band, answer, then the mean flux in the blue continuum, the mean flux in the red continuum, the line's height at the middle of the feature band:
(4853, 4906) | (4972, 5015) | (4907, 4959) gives -1.1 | 15.4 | 15.7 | 15.5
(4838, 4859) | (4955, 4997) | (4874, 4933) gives -0.8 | 16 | 15.7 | 15.9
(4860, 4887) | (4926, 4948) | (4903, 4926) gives -0.4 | 15.1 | 15.9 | 15.6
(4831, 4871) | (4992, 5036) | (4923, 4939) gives -0.2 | 15.2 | 15.8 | 15.5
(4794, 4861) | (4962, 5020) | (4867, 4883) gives -0.1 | 15.9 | 15.8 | 15.9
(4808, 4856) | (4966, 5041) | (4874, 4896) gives -0.3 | 16.2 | 15.8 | 16.1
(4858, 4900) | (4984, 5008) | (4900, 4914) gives -0.8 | 15.4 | 15.7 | 15.4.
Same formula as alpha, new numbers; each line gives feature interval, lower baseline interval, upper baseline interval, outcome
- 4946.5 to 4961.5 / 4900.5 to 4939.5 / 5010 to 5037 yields -0.21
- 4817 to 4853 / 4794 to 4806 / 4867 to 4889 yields -0.24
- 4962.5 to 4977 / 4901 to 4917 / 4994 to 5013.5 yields 0.07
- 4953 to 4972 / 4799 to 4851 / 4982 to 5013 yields -0.39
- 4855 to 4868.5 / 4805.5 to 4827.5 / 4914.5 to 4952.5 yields 2.23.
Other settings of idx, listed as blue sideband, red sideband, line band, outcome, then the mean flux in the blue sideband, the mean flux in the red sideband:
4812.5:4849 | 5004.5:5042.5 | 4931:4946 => 0.05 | 16.1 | 15.8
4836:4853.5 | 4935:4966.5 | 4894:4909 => -0.23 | 16.3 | 15.9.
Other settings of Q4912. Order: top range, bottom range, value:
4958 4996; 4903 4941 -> 0.99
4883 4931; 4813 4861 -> 1.02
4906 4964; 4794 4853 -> 0.98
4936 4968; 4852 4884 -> 1.07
